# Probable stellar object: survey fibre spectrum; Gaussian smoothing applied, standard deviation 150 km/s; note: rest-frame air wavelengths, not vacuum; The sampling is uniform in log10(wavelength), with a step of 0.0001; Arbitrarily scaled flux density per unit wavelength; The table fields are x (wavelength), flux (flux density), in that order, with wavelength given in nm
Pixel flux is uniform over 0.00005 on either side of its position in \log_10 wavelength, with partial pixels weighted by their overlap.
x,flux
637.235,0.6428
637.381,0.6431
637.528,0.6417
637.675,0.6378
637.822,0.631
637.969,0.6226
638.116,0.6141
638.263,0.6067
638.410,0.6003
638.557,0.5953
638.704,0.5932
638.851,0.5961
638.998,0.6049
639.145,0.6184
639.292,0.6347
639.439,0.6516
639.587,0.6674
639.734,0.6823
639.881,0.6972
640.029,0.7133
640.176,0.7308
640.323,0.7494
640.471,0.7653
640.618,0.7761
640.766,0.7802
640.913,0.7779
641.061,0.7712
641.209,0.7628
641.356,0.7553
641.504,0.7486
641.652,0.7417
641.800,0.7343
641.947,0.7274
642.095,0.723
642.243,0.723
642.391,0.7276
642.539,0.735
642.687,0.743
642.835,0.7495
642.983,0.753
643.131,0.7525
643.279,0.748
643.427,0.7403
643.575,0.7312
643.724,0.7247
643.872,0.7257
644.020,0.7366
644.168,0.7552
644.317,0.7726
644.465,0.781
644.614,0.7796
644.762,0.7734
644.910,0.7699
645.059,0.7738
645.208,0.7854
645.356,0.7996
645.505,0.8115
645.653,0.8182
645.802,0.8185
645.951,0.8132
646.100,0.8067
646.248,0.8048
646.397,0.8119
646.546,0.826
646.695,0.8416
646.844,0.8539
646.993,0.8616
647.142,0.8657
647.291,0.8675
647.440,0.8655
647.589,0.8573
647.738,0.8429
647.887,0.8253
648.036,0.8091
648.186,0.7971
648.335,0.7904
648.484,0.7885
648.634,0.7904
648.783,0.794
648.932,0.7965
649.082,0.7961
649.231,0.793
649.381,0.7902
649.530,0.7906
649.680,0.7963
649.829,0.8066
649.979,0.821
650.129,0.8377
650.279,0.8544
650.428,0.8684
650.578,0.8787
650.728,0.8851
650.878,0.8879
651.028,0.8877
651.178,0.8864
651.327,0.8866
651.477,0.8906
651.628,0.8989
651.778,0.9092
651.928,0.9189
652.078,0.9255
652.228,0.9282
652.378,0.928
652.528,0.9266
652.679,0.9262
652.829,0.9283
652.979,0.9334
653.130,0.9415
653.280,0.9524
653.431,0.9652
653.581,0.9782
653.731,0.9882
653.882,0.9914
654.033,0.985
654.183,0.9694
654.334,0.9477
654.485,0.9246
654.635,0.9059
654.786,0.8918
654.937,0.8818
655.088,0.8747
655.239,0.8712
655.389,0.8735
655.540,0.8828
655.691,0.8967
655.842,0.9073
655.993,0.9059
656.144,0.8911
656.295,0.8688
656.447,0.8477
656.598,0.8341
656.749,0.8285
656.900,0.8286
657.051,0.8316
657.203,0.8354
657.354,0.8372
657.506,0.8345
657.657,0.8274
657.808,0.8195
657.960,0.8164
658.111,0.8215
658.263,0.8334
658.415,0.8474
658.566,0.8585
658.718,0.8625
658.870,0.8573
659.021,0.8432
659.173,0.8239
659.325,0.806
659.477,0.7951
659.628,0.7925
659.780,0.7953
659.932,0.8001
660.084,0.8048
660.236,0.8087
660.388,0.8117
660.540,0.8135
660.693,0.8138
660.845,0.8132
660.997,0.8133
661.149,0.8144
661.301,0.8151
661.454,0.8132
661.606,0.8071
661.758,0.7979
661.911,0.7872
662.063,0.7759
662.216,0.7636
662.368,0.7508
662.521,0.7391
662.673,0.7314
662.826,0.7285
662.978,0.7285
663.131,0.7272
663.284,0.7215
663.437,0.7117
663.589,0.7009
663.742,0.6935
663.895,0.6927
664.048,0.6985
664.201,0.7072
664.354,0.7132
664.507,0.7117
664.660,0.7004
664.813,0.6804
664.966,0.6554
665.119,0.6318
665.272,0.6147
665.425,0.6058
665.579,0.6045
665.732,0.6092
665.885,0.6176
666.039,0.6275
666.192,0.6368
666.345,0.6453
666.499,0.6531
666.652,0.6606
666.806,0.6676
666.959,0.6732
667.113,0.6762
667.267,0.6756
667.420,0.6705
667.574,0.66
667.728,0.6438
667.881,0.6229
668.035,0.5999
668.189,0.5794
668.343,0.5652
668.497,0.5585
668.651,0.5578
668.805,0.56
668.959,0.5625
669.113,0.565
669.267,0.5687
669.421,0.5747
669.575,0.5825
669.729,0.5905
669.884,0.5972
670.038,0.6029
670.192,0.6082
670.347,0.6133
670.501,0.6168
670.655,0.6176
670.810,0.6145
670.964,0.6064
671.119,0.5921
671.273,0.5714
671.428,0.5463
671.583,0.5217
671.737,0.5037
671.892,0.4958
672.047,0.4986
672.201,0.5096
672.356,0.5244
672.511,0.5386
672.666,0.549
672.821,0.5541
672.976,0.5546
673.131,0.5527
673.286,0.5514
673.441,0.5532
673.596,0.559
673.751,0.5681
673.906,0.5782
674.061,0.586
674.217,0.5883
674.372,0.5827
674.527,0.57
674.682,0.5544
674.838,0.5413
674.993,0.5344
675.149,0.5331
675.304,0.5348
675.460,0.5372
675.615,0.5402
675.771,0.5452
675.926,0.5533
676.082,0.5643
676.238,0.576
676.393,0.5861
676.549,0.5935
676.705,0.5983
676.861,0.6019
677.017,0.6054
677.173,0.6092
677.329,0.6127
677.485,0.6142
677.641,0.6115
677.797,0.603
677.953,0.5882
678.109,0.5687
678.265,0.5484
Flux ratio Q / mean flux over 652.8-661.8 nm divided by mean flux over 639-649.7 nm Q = 1.1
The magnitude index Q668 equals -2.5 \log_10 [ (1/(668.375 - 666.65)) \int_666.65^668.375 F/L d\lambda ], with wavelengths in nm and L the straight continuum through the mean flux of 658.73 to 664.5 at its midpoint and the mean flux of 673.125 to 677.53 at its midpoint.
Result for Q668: 0.07 mag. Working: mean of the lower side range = 0.773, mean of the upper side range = 0.57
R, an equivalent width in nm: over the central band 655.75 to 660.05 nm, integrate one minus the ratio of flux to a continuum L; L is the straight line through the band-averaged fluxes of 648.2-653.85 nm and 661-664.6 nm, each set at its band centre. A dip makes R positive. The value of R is -0.20 nm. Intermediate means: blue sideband 0.875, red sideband 0.746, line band 0.837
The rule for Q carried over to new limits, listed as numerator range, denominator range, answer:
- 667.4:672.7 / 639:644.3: 0.79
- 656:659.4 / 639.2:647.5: 1.10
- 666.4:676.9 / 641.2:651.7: 0.72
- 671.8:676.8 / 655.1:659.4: 0.65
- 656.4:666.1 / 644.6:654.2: 0.89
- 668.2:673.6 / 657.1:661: 0.69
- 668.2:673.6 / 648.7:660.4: 0.65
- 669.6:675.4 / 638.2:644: 0.79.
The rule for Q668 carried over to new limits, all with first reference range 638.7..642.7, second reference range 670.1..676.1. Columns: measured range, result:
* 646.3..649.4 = -0.21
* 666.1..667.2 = -0.12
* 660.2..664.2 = -0.24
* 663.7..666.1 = -0.11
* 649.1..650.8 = -0.23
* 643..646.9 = -0.13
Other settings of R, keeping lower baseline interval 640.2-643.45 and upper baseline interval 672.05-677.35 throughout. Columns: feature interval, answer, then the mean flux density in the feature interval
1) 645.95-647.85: -0.318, 0.841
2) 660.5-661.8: -0.351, 0.811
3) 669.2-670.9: -0.032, 0.599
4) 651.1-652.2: -0.334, 0.904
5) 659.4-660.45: -0.252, 0.801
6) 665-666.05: -0.005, 0.617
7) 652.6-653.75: -0.446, 0.95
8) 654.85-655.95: -0.349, 0.885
